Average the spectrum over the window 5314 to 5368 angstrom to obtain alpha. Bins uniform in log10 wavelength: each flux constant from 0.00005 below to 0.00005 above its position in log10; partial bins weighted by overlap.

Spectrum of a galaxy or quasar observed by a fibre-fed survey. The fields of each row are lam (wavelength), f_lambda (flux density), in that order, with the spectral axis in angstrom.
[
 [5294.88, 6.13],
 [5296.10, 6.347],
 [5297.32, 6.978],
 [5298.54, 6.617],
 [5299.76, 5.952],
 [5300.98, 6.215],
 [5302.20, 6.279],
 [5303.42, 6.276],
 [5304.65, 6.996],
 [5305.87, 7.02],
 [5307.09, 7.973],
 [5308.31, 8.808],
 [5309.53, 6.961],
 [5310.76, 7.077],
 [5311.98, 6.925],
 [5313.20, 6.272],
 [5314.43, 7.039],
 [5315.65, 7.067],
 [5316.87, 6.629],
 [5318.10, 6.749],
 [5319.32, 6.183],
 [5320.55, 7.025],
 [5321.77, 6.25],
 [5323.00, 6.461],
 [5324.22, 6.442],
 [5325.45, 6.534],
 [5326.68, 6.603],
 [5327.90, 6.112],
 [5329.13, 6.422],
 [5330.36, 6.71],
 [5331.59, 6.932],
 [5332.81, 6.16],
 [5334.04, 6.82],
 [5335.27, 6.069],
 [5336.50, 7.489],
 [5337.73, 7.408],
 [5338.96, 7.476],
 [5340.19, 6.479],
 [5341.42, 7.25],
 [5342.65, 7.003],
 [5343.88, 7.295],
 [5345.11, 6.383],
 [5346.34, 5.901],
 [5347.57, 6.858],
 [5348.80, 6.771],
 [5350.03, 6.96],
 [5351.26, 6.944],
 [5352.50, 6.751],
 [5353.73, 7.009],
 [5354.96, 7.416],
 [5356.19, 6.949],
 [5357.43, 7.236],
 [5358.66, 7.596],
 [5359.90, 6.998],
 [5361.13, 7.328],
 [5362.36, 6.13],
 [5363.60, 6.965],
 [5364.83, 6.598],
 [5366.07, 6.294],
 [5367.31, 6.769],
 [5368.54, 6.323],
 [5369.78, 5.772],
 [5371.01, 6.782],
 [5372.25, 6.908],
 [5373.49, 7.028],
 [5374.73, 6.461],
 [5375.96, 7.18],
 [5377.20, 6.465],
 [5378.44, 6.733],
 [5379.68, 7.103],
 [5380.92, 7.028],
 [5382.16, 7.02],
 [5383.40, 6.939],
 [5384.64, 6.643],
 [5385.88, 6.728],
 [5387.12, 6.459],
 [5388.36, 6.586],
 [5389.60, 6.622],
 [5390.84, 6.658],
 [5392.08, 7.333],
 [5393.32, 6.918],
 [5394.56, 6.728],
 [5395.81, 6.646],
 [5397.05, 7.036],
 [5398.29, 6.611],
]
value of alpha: 6.78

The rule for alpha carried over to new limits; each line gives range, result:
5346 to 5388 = 6.8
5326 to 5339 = 6.71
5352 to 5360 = 7.15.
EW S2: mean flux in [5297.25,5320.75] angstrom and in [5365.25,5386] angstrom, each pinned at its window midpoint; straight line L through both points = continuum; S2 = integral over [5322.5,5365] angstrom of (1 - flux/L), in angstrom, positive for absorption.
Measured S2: -0.3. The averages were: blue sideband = 6.85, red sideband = 6.71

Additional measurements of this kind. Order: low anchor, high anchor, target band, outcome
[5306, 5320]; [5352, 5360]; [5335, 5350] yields 0.50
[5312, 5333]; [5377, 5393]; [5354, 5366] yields -0.49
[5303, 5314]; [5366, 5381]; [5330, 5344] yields 0.06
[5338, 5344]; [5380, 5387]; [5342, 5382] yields 0.93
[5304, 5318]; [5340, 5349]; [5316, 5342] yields 0.94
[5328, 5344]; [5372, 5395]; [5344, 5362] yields -0.26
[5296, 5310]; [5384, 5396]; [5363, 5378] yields 0.31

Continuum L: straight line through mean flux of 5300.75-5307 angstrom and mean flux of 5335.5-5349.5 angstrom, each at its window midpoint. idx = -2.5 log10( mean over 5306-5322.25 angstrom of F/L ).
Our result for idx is -0.04 mag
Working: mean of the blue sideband 6.69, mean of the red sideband 6.91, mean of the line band 7.01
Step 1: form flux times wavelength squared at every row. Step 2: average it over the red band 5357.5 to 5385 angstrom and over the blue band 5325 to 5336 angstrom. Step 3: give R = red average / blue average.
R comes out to 1.06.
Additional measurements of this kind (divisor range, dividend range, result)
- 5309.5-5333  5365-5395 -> 1.04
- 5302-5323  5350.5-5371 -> 1.00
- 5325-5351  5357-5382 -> 1.02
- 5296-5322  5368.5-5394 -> 1.02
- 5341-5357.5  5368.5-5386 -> 0.99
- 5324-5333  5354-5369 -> 1.07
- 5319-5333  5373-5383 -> 1.08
